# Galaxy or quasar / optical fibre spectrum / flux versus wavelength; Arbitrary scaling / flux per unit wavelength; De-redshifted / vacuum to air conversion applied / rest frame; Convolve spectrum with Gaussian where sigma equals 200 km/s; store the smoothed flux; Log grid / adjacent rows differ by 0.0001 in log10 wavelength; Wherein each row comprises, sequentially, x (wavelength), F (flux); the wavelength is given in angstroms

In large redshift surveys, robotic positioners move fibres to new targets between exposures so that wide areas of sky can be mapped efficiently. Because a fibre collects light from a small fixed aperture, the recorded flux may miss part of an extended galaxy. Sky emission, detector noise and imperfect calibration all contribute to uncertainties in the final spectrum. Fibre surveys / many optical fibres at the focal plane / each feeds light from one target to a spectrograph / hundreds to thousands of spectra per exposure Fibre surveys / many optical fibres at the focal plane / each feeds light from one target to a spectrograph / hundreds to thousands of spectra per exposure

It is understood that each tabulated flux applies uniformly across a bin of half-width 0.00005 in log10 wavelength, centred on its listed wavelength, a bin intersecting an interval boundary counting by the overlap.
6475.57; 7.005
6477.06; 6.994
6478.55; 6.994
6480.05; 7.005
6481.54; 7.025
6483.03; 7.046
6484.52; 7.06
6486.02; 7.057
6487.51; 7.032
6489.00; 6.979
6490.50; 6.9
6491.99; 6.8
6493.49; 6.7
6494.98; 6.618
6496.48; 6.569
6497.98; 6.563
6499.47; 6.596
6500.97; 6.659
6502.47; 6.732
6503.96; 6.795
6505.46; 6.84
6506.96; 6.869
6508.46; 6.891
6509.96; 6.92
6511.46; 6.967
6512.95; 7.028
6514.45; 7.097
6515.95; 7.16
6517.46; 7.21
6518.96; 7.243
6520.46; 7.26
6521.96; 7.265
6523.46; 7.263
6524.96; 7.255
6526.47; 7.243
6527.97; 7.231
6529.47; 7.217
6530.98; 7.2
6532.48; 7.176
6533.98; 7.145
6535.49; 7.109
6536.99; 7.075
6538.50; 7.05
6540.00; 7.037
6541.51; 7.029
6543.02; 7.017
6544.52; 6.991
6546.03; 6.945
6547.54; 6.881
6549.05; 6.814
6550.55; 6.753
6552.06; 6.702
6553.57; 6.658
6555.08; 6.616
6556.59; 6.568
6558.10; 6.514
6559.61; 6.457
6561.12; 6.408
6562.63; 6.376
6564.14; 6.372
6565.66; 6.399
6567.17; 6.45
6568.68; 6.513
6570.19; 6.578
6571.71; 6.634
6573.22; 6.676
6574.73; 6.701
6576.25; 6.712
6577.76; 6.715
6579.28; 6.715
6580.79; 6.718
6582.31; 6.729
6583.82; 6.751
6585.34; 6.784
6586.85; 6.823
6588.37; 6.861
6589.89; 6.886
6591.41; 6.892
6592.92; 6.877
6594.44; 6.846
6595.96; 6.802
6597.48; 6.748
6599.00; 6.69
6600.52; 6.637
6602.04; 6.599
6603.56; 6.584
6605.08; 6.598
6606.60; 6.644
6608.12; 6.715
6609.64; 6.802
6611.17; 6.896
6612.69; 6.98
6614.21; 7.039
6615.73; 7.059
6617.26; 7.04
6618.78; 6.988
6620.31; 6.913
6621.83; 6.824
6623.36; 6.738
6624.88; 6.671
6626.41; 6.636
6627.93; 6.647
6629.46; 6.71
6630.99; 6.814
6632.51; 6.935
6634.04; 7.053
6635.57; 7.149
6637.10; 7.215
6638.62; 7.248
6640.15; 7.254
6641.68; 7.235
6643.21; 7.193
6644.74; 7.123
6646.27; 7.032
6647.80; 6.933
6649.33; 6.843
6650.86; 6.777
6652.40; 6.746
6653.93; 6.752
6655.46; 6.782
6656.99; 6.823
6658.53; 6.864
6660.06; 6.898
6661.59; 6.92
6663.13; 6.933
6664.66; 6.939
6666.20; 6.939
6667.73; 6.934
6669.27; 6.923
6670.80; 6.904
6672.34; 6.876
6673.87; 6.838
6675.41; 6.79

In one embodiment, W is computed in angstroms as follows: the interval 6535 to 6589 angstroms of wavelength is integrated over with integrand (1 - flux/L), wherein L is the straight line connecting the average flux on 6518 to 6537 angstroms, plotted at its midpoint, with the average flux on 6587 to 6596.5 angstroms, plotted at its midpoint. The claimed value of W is 2.3 angstroms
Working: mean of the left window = 7.21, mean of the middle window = 6.72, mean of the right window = 6.86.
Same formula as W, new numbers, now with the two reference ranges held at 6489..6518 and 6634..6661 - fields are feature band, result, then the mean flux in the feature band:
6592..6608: 0.5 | 6.71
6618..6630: 0.3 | 6.77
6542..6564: 0.6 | 6.69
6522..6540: -0.8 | 7.18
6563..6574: 0.6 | 6.51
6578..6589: 0.3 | 6.77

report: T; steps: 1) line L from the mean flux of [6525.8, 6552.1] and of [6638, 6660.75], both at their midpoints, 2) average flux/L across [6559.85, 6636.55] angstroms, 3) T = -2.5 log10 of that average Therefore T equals 0.04 mag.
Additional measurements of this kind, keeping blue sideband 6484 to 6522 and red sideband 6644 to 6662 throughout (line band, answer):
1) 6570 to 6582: 0.03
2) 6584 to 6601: 0.01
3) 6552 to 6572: 0.06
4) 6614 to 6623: -0.01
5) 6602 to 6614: 0.02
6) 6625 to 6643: -0.02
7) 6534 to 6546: -0.02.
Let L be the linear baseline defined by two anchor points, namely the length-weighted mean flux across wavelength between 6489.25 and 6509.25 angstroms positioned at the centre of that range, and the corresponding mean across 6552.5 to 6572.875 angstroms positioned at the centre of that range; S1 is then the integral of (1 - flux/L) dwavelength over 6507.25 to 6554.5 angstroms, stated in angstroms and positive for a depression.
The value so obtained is -3.1 angstroms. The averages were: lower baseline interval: 6.74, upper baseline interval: 6.51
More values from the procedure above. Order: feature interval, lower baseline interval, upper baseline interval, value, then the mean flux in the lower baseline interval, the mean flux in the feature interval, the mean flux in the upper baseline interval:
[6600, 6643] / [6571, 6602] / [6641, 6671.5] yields -0.28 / 6.76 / 6.89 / 6.92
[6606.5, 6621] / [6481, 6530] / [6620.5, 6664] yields 0.02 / 6.97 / 6.92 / 6.92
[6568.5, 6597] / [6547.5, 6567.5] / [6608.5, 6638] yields -0.26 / 6.56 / 6.75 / 6.9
